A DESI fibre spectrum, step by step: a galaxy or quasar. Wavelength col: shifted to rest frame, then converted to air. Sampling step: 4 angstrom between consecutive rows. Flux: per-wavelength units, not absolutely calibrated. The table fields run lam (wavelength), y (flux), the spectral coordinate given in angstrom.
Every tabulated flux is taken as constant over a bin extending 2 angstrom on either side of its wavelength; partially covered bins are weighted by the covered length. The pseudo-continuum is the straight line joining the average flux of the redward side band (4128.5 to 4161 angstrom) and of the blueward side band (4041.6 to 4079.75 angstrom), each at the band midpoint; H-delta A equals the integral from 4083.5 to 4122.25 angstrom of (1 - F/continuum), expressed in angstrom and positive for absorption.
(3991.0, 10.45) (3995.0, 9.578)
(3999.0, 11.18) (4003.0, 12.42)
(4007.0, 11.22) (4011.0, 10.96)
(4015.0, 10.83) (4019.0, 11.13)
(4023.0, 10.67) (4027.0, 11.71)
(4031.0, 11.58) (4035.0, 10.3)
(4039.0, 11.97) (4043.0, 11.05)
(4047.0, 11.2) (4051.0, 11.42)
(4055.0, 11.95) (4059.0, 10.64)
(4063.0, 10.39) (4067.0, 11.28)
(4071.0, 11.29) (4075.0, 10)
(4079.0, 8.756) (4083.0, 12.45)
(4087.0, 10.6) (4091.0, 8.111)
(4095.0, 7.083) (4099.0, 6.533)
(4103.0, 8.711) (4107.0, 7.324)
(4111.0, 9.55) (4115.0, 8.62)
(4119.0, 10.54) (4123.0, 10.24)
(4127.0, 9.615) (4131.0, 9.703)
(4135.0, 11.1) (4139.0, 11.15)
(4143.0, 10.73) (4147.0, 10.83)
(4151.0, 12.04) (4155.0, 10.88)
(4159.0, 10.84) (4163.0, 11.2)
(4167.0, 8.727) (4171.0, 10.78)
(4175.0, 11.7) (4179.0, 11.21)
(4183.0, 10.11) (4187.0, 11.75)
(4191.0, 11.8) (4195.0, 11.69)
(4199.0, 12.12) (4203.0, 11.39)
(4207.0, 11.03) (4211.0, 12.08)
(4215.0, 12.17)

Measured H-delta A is 7.5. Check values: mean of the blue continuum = 10.9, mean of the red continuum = 10.9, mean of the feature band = 8.77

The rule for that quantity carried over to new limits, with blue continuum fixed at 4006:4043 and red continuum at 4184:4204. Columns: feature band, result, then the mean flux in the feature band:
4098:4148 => 8.03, 9.62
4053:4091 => 2.09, 10.7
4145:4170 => 1.76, 10.8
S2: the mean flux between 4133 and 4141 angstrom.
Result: 11.1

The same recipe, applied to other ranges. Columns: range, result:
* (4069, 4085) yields 10.6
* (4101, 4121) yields 8.95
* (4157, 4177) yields 10.6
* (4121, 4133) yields 9.85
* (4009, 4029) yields 11.1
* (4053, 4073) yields 11.1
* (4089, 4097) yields 7.6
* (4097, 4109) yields 7.52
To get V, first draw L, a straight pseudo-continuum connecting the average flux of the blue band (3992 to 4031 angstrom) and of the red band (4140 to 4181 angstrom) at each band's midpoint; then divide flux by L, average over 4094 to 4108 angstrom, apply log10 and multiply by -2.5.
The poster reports 0.42 mag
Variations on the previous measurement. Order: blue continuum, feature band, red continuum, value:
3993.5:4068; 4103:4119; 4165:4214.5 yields 0.263 mag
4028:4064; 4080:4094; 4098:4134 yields -0.005 mag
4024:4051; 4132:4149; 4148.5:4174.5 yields 0.000 mag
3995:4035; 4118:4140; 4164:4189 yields 0.052 mag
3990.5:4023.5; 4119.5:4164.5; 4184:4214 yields 0.070 mag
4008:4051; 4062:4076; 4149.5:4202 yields 0.033 mag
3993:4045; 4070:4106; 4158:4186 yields 0.190 mag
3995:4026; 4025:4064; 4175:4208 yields -0.007 mag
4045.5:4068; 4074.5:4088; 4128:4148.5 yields 0.050 mag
